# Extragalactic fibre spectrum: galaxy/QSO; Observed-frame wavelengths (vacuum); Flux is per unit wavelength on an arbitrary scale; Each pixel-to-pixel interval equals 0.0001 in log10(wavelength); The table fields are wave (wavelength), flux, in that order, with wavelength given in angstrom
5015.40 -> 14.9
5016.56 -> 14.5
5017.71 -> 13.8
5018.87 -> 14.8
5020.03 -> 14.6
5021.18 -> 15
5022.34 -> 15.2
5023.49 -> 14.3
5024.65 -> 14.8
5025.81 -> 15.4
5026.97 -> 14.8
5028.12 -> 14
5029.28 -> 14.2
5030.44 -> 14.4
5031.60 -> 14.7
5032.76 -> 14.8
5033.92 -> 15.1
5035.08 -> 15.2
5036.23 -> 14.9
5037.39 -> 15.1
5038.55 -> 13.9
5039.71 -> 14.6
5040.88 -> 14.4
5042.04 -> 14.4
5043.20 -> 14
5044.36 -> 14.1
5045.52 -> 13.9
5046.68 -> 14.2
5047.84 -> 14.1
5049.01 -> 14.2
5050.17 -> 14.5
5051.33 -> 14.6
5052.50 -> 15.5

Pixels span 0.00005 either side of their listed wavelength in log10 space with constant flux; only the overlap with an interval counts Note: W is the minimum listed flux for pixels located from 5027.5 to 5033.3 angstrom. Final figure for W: 14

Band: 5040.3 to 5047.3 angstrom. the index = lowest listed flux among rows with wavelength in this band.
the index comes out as 13.9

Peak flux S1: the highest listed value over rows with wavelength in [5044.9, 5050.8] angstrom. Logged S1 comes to 14.5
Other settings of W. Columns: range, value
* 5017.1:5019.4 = 13.8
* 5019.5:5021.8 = 14.6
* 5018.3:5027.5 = 14.3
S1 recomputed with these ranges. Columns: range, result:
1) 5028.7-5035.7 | 15.2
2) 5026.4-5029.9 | 14.8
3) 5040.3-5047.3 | 14.4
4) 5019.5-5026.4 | 15.4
